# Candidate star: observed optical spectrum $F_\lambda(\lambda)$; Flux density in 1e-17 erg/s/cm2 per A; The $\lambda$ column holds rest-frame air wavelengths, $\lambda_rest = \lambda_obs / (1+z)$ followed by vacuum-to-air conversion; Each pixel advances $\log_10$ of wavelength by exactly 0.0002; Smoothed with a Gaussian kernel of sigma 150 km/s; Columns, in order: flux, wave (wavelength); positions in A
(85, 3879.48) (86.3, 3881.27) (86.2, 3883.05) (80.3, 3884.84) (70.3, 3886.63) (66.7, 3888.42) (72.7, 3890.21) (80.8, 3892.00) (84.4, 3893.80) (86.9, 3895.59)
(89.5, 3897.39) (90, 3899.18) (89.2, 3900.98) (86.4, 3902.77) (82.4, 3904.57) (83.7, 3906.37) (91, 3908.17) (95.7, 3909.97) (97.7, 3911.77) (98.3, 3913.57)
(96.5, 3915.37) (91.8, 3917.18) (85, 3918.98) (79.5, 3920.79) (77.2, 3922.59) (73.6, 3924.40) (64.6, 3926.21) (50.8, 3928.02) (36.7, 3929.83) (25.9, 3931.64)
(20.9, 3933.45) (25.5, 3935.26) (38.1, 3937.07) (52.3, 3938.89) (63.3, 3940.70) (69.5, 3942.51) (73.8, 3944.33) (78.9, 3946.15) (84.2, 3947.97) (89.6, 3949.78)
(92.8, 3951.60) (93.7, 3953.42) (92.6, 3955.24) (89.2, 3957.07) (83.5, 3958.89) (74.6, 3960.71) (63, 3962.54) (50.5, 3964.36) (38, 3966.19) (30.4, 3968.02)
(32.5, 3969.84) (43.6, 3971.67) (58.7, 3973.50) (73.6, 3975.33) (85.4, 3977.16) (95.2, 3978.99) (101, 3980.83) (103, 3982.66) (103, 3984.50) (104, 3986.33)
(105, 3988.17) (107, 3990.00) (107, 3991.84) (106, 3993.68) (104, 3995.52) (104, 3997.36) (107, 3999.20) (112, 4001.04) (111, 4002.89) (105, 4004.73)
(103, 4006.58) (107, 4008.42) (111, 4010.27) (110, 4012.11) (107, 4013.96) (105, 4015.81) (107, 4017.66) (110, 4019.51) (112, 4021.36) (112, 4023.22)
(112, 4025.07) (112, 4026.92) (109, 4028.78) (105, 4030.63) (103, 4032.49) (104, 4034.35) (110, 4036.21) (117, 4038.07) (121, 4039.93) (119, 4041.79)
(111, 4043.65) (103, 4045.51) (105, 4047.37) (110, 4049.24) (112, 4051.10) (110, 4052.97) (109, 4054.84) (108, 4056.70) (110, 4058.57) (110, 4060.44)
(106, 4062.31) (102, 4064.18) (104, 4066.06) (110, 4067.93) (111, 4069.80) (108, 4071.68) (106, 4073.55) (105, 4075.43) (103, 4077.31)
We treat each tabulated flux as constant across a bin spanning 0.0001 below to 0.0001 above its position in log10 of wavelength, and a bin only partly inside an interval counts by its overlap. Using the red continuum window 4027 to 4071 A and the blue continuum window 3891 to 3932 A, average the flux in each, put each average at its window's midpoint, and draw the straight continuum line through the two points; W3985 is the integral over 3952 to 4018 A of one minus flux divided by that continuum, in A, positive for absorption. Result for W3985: 4.51 A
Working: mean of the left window 80.5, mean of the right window 109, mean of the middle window 89.8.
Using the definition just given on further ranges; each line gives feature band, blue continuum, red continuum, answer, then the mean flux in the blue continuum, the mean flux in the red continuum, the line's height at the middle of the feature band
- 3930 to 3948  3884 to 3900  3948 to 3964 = 6.9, 80.1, 83.7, 82.7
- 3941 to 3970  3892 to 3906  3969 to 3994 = 5.0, 86.4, 87.3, 87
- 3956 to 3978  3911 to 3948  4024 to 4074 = 5.1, 65.3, 109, 79.1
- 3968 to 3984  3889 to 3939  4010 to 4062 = 3.5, 73.3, 110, 91.8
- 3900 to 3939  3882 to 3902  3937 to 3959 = 4.7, 81.7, 78.3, 80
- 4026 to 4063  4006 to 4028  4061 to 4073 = -0.6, 109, 107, 108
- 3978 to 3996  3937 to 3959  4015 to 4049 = -2.0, 78.3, 110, 92.9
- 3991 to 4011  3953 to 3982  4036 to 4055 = -4.5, 69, 112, 87.3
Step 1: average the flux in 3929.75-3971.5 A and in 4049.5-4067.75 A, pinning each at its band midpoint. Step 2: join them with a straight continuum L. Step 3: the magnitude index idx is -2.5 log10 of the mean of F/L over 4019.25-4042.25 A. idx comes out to -0.160 mag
